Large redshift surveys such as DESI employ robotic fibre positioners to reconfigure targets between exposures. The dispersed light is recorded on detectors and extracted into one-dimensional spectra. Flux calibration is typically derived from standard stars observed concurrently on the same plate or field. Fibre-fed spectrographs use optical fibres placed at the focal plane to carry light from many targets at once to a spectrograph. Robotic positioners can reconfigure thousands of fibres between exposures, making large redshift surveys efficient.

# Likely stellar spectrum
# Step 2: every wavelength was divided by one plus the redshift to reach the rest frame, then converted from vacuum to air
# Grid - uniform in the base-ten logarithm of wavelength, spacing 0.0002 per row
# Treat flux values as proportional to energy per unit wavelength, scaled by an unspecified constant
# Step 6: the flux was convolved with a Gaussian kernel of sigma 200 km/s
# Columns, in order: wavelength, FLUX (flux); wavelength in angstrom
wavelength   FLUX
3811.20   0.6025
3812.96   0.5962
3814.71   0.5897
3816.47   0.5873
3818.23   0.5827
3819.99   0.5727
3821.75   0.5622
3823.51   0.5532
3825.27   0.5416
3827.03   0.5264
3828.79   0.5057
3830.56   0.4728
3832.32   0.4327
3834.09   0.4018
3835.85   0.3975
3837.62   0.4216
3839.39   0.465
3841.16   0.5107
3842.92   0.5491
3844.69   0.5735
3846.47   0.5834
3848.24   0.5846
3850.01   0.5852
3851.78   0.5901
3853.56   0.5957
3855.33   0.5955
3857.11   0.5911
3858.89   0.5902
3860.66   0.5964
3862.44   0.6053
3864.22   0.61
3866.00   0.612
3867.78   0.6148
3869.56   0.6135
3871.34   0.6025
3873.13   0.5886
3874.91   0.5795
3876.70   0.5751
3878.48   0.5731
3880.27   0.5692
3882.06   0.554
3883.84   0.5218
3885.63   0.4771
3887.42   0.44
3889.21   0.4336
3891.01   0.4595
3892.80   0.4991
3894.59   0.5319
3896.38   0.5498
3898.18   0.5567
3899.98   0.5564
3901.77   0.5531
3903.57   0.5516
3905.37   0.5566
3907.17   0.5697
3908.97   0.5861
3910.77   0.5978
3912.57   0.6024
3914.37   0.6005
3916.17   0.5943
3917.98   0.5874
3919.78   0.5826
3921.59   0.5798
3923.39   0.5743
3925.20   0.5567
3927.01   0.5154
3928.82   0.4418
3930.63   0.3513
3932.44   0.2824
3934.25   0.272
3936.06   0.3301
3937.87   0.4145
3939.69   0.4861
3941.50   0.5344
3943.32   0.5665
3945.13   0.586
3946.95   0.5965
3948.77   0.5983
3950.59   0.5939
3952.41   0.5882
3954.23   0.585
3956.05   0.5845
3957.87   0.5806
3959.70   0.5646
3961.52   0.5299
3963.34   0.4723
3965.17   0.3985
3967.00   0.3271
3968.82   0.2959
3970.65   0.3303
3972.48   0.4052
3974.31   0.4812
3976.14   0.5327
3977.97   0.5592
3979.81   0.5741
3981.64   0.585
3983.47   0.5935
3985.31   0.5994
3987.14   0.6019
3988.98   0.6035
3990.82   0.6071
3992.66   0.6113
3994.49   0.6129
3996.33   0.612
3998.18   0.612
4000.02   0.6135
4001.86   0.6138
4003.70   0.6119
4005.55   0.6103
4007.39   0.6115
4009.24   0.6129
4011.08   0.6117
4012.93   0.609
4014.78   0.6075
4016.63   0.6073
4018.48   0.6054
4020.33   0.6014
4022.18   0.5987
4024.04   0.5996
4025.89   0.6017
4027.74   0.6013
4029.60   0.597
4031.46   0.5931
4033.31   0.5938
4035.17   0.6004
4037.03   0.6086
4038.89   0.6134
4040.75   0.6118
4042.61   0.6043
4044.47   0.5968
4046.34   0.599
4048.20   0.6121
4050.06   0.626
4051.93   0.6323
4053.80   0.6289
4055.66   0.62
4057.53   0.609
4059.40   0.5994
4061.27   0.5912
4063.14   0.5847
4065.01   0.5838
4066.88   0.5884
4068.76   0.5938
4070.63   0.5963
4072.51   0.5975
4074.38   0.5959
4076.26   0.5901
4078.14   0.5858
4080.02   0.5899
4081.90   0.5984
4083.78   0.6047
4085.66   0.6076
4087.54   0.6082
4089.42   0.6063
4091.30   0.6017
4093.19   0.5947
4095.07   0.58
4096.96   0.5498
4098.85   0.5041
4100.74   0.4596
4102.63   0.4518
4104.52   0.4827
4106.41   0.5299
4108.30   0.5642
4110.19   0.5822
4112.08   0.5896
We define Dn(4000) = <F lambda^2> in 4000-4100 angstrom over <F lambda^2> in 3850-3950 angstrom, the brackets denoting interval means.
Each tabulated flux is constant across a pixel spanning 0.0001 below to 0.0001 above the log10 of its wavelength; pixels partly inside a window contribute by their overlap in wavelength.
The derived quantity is 1.20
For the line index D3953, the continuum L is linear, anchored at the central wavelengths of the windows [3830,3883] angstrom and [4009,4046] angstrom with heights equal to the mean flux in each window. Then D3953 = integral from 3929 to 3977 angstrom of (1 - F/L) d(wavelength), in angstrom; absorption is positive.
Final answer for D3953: 9.1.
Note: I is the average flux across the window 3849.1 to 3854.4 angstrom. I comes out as 0.59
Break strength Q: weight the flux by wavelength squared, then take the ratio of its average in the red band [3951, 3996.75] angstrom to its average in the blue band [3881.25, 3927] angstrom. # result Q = 1.00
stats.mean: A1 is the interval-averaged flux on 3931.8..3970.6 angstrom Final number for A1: 0.483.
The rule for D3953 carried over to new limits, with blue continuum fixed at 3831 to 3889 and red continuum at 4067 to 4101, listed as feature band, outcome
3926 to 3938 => 4.0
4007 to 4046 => -2.0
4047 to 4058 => -0.8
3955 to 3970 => 2.6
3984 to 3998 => -0.9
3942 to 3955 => -0.6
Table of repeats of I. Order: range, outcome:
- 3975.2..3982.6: 0.563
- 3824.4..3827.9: 0.534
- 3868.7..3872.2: 0.608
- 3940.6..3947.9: 0.571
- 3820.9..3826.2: 0.552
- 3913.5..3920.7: 0.591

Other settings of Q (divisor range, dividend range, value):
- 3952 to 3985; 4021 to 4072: 1.25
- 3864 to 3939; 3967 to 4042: 1.15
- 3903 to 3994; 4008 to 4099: 1.21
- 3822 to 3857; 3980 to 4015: 1.26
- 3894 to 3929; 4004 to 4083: 1.14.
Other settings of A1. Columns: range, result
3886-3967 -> 0.52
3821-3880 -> 0.552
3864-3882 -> 0.591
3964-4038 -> 0.566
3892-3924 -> 0.569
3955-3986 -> 0.495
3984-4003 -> 0.608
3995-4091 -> 0.604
